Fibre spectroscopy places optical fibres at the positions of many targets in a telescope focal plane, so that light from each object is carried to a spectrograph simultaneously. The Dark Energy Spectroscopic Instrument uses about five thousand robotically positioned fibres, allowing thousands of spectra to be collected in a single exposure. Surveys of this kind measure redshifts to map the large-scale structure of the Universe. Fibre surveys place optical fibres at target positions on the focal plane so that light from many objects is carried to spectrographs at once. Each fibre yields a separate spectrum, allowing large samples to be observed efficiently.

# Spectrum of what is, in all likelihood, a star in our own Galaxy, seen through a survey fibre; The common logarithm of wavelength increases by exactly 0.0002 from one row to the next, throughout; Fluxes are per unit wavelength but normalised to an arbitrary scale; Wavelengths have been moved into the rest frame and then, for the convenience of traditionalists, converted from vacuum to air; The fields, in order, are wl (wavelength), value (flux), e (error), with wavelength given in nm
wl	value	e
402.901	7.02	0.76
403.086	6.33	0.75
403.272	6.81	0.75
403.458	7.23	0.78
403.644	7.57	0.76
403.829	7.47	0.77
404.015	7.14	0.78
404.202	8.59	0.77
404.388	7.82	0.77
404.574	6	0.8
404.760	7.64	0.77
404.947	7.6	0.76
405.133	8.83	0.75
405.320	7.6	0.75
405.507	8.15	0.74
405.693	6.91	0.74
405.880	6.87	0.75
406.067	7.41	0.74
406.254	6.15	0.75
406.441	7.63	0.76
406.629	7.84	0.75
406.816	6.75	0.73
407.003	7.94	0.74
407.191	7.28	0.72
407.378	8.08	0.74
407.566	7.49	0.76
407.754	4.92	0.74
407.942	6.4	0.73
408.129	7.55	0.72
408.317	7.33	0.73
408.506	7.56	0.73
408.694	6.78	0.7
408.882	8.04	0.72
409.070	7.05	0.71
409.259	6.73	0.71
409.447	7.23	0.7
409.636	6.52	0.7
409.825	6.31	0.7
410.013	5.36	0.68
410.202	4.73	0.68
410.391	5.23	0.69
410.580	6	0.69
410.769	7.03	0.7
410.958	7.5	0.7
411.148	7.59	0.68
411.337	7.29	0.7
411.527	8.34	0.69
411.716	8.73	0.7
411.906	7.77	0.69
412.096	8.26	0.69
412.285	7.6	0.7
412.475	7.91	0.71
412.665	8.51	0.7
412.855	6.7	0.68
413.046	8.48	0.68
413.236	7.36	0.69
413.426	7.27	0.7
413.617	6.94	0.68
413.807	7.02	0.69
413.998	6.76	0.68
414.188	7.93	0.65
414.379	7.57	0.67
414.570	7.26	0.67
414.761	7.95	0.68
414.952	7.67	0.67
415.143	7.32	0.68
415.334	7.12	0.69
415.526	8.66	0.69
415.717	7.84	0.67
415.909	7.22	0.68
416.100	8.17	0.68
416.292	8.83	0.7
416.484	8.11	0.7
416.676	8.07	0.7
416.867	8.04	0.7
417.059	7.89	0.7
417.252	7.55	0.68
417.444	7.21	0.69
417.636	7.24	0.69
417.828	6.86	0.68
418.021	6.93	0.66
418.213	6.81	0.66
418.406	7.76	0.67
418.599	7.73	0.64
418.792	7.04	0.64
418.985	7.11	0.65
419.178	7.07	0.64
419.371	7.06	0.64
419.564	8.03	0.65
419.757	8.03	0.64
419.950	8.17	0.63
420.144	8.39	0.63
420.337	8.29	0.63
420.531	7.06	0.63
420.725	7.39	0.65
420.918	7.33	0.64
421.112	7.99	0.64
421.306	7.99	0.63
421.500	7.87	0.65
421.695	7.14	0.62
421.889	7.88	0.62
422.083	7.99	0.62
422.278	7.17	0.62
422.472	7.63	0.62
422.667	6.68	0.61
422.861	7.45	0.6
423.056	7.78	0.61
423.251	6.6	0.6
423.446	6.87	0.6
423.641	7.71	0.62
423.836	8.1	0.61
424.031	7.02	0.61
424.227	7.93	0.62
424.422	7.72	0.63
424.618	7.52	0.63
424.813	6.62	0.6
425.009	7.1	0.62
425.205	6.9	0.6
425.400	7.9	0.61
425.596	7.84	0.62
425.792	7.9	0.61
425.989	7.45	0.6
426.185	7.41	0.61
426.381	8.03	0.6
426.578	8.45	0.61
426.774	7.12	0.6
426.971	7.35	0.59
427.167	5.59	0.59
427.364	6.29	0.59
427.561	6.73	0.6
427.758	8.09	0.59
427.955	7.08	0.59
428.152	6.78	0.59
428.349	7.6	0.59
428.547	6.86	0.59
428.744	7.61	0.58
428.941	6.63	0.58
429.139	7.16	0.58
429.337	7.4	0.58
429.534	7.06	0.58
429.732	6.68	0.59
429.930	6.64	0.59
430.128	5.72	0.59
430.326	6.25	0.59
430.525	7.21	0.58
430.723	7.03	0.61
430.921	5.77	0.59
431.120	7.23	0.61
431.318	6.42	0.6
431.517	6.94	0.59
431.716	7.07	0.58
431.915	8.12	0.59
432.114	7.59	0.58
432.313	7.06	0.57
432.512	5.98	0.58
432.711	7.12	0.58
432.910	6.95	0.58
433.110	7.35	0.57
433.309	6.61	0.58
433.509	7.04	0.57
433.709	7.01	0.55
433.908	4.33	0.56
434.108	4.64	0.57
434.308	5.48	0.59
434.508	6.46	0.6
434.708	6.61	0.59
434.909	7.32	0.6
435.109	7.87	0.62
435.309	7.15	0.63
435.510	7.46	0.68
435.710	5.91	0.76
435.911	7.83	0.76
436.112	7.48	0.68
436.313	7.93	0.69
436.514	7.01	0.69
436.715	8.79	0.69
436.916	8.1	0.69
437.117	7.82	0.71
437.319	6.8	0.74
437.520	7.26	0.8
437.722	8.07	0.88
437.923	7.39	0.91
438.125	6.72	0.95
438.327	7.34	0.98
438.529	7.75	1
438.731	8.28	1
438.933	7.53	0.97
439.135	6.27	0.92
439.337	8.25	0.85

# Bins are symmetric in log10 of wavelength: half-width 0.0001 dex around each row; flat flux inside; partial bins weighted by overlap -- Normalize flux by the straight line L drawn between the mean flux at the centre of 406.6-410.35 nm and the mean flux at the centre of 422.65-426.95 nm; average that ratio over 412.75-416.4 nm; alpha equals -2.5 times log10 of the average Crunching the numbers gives -0.07 mag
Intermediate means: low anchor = 6.85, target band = 7.59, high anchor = 7.47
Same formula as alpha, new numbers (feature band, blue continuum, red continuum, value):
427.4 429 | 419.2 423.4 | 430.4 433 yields 0.00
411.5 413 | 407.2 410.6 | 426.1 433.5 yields -0.19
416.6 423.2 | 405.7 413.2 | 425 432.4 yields -0.06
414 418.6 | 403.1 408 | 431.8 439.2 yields -0.06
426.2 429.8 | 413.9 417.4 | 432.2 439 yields 0.03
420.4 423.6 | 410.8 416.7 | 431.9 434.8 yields -0.03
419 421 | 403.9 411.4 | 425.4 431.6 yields -0.09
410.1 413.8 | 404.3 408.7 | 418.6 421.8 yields 0.02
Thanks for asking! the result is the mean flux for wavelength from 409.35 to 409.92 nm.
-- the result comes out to 6.69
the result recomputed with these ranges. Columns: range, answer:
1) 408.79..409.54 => 7.26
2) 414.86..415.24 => 7.5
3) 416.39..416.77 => 8.09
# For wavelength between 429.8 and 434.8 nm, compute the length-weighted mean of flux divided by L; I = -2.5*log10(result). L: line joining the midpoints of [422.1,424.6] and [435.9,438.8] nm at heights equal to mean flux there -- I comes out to 0.148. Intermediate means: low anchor 7.41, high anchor 7.62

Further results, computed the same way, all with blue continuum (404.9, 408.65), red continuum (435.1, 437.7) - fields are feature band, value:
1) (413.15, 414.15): 0.03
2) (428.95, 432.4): 0.09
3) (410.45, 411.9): -0.02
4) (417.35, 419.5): 0.03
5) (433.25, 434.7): 0.25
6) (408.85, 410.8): 0.16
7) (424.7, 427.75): 0.02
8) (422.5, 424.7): 0.00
